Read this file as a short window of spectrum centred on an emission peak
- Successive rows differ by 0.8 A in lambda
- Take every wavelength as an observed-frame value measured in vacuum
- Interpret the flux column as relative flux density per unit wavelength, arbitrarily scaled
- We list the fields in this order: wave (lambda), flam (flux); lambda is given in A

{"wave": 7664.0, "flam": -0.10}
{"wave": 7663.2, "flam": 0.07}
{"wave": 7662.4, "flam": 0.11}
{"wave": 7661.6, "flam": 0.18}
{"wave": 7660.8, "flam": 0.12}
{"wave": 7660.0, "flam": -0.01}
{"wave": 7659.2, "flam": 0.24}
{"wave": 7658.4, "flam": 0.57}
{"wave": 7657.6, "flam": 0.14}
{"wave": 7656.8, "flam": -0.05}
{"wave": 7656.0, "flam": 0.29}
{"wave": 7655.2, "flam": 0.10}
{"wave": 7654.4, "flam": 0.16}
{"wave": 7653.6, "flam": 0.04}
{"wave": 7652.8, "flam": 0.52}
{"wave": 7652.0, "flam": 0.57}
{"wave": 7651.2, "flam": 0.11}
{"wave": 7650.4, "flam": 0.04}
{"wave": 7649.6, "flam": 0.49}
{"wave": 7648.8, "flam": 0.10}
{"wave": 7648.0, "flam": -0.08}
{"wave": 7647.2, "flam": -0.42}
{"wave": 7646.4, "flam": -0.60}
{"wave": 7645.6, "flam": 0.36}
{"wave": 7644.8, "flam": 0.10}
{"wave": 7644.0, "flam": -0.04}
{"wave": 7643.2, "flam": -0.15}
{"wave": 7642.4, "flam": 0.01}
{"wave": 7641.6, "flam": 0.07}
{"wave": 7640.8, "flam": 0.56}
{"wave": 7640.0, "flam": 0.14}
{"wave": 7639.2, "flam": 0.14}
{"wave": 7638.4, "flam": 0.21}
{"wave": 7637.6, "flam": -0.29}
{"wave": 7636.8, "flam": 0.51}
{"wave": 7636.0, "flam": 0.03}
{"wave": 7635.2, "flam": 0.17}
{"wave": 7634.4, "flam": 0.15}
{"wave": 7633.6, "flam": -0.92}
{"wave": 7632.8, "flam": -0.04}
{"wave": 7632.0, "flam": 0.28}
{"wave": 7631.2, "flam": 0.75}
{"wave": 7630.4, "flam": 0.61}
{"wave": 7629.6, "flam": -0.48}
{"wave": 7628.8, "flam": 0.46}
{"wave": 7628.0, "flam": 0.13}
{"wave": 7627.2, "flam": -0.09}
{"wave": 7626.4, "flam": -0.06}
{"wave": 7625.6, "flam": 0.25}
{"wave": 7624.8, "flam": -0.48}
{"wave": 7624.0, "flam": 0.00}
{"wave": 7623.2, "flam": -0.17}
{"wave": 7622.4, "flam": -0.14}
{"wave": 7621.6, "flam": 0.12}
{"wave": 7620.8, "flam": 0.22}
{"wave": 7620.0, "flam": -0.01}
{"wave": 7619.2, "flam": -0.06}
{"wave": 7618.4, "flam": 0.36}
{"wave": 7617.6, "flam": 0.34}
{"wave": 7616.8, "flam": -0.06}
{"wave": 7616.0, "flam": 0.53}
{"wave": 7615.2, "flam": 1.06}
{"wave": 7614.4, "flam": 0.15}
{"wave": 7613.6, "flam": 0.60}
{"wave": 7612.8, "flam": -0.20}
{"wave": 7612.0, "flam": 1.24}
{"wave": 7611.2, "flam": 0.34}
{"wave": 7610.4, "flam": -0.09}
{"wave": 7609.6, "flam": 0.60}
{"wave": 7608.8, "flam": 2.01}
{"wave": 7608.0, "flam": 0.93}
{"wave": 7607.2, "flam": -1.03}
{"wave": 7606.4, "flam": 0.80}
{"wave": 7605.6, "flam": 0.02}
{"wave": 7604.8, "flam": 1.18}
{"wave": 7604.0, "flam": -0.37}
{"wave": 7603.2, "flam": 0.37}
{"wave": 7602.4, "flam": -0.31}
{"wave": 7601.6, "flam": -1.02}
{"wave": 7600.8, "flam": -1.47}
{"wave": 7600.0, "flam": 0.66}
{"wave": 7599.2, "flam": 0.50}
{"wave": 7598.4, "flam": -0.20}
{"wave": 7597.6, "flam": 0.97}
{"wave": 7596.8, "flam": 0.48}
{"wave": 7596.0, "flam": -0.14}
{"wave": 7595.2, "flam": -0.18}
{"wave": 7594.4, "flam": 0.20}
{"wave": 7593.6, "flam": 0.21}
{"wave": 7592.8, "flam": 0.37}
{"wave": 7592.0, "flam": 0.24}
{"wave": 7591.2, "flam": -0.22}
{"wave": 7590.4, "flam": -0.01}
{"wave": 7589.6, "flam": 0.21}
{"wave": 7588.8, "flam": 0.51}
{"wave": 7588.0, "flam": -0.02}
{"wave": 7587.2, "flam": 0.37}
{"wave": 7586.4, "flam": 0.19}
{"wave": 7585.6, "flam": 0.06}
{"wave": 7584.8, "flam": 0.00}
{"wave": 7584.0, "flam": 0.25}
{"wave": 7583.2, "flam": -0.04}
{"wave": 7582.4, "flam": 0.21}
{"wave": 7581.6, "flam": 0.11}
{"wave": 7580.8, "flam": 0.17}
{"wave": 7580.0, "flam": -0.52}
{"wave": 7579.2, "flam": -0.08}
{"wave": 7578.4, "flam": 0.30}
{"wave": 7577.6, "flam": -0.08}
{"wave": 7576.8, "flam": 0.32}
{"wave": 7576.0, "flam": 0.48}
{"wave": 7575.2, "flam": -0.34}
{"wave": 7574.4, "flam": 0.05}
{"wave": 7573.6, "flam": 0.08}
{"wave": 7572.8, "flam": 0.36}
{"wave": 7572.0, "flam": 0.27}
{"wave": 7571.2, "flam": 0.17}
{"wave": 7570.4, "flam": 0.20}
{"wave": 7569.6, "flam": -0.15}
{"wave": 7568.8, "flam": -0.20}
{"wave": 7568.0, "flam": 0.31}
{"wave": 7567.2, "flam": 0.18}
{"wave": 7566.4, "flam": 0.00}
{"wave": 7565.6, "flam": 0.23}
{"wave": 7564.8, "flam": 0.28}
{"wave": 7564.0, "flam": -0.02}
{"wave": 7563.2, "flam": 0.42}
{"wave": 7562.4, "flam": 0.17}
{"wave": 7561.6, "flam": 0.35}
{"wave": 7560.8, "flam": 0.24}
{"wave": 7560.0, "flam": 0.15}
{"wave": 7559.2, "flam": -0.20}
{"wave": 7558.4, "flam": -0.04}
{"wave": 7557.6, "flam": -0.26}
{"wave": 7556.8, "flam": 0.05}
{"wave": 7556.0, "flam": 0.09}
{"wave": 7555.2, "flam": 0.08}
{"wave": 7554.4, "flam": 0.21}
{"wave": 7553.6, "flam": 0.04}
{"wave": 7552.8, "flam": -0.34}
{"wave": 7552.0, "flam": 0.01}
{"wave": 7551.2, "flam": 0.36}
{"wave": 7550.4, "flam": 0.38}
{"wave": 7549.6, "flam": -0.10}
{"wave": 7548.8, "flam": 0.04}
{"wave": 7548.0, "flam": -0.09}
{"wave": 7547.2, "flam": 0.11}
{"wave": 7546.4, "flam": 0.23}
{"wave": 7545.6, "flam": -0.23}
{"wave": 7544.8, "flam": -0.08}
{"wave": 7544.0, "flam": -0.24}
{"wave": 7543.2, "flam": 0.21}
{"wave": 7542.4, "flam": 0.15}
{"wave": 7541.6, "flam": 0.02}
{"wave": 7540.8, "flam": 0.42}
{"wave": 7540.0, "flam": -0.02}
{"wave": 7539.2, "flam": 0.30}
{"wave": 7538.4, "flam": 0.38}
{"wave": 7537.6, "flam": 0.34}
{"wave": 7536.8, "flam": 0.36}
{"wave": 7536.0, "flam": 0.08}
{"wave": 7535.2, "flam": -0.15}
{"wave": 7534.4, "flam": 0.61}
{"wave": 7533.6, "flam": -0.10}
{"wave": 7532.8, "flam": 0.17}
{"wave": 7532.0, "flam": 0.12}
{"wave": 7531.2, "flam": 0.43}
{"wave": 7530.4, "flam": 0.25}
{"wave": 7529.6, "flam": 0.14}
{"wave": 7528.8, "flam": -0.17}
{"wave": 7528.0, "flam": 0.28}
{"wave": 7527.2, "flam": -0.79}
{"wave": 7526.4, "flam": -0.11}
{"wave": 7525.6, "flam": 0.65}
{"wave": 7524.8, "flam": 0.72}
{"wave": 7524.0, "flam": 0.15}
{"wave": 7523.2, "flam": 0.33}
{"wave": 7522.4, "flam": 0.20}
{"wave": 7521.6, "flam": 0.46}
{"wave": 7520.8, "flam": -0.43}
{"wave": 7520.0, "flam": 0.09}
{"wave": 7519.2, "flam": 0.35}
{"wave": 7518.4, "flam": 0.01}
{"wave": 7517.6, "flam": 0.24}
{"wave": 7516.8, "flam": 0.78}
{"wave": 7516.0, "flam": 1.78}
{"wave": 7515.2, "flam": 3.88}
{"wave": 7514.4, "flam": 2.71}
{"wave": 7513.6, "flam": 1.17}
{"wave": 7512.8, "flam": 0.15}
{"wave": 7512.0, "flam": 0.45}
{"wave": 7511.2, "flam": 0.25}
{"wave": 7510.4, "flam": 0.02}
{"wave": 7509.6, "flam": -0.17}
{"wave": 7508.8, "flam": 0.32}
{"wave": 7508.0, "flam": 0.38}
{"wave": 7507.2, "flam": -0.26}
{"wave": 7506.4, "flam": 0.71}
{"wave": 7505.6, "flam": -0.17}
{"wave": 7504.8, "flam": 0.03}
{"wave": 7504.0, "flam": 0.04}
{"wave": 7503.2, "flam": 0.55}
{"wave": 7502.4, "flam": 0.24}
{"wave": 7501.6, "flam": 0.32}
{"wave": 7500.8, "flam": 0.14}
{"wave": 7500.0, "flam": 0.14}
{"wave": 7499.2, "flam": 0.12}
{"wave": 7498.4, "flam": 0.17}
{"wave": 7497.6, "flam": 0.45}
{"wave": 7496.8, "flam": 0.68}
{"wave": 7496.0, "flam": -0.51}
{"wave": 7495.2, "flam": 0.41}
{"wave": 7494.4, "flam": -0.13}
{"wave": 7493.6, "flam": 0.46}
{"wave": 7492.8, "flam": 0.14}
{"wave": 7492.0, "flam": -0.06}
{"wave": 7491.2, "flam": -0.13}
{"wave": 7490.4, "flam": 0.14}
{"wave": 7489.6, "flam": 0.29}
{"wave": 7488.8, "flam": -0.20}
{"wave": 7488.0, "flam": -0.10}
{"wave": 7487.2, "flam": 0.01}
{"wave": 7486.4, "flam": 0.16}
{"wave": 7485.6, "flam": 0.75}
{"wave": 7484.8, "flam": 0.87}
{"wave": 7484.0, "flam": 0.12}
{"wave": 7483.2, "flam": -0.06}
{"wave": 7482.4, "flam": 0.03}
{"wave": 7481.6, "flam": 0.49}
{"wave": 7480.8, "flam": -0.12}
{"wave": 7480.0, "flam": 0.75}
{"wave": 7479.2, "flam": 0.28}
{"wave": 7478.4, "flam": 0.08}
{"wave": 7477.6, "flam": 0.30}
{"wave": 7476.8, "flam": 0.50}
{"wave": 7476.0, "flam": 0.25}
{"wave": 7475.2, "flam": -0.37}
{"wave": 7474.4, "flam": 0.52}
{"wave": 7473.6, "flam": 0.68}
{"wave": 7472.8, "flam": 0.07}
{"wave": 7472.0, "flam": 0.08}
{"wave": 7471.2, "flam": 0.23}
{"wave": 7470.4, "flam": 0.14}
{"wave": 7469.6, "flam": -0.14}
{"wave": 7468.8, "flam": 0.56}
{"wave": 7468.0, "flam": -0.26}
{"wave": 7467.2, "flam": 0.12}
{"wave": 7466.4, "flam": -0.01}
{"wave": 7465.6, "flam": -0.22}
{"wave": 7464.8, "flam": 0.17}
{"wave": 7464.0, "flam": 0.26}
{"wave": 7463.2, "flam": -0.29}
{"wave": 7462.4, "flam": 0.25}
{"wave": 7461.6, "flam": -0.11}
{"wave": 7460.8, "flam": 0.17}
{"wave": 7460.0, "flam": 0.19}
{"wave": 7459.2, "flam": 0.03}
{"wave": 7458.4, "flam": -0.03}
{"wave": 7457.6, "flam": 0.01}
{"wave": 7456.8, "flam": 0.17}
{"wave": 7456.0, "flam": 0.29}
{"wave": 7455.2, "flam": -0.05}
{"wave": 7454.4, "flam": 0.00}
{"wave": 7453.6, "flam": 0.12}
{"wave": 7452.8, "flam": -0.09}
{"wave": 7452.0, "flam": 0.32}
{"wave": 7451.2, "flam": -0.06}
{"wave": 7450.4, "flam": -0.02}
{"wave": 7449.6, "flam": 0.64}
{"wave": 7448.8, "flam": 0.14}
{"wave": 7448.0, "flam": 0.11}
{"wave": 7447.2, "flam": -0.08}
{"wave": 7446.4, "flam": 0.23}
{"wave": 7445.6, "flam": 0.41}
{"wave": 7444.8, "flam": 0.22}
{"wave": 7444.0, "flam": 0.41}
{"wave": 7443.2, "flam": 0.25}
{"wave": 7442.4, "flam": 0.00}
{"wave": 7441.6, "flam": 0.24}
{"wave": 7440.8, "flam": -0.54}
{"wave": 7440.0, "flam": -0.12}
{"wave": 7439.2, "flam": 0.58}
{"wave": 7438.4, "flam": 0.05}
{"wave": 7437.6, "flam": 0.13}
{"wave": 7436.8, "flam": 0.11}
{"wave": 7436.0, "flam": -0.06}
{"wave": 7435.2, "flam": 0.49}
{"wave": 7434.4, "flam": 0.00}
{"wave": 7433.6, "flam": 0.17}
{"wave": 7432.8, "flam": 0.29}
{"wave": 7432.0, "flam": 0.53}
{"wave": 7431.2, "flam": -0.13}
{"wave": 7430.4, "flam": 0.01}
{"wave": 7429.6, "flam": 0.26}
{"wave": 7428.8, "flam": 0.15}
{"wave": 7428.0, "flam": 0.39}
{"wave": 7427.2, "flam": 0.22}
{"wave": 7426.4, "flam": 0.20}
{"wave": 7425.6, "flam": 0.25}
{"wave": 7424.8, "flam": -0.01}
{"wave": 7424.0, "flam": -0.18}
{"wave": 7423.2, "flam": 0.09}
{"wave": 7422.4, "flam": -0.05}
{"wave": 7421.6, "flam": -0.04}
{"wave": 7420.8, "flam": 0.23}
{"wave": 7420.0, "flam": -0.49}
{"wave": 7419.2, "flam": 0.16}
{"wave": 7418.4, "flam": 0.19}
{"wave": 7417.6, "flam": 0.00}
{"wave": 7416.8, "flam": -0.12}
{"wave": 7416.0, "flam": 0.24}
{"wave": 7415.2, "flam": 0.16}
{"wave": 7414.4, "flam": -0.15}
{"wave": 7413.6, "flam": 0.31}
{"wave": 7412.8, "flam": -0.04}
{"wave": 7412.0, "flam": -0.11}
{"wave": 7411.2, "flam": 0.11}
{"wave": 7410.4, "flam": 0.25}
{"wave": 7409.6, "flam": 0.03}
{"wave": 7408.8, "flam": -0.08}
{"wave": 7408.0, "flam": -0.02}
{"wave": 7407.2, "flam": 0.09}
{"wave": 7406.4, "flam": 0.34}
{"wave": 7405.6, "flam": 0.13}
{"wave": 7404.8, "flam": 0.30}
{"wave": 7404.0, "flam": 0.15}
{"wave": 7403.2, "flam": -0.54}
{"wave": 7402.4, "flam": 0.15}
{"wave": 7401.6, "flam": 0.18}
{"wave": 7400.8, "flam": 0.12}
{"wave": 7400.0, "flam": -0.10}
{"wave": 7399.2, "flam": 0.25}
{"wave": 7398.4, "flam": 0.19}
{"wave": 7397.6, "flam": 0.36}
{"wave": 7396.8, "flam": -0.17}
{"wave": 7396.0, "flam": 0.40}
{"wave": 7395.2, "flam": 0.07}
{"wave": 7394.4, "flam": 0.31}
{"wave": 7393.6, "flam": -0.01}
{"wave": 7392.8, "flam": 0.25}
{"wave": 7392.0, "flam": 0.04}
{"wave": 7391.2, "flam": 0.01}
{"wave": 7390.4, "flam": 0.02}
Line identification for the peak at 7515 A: H-alpha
